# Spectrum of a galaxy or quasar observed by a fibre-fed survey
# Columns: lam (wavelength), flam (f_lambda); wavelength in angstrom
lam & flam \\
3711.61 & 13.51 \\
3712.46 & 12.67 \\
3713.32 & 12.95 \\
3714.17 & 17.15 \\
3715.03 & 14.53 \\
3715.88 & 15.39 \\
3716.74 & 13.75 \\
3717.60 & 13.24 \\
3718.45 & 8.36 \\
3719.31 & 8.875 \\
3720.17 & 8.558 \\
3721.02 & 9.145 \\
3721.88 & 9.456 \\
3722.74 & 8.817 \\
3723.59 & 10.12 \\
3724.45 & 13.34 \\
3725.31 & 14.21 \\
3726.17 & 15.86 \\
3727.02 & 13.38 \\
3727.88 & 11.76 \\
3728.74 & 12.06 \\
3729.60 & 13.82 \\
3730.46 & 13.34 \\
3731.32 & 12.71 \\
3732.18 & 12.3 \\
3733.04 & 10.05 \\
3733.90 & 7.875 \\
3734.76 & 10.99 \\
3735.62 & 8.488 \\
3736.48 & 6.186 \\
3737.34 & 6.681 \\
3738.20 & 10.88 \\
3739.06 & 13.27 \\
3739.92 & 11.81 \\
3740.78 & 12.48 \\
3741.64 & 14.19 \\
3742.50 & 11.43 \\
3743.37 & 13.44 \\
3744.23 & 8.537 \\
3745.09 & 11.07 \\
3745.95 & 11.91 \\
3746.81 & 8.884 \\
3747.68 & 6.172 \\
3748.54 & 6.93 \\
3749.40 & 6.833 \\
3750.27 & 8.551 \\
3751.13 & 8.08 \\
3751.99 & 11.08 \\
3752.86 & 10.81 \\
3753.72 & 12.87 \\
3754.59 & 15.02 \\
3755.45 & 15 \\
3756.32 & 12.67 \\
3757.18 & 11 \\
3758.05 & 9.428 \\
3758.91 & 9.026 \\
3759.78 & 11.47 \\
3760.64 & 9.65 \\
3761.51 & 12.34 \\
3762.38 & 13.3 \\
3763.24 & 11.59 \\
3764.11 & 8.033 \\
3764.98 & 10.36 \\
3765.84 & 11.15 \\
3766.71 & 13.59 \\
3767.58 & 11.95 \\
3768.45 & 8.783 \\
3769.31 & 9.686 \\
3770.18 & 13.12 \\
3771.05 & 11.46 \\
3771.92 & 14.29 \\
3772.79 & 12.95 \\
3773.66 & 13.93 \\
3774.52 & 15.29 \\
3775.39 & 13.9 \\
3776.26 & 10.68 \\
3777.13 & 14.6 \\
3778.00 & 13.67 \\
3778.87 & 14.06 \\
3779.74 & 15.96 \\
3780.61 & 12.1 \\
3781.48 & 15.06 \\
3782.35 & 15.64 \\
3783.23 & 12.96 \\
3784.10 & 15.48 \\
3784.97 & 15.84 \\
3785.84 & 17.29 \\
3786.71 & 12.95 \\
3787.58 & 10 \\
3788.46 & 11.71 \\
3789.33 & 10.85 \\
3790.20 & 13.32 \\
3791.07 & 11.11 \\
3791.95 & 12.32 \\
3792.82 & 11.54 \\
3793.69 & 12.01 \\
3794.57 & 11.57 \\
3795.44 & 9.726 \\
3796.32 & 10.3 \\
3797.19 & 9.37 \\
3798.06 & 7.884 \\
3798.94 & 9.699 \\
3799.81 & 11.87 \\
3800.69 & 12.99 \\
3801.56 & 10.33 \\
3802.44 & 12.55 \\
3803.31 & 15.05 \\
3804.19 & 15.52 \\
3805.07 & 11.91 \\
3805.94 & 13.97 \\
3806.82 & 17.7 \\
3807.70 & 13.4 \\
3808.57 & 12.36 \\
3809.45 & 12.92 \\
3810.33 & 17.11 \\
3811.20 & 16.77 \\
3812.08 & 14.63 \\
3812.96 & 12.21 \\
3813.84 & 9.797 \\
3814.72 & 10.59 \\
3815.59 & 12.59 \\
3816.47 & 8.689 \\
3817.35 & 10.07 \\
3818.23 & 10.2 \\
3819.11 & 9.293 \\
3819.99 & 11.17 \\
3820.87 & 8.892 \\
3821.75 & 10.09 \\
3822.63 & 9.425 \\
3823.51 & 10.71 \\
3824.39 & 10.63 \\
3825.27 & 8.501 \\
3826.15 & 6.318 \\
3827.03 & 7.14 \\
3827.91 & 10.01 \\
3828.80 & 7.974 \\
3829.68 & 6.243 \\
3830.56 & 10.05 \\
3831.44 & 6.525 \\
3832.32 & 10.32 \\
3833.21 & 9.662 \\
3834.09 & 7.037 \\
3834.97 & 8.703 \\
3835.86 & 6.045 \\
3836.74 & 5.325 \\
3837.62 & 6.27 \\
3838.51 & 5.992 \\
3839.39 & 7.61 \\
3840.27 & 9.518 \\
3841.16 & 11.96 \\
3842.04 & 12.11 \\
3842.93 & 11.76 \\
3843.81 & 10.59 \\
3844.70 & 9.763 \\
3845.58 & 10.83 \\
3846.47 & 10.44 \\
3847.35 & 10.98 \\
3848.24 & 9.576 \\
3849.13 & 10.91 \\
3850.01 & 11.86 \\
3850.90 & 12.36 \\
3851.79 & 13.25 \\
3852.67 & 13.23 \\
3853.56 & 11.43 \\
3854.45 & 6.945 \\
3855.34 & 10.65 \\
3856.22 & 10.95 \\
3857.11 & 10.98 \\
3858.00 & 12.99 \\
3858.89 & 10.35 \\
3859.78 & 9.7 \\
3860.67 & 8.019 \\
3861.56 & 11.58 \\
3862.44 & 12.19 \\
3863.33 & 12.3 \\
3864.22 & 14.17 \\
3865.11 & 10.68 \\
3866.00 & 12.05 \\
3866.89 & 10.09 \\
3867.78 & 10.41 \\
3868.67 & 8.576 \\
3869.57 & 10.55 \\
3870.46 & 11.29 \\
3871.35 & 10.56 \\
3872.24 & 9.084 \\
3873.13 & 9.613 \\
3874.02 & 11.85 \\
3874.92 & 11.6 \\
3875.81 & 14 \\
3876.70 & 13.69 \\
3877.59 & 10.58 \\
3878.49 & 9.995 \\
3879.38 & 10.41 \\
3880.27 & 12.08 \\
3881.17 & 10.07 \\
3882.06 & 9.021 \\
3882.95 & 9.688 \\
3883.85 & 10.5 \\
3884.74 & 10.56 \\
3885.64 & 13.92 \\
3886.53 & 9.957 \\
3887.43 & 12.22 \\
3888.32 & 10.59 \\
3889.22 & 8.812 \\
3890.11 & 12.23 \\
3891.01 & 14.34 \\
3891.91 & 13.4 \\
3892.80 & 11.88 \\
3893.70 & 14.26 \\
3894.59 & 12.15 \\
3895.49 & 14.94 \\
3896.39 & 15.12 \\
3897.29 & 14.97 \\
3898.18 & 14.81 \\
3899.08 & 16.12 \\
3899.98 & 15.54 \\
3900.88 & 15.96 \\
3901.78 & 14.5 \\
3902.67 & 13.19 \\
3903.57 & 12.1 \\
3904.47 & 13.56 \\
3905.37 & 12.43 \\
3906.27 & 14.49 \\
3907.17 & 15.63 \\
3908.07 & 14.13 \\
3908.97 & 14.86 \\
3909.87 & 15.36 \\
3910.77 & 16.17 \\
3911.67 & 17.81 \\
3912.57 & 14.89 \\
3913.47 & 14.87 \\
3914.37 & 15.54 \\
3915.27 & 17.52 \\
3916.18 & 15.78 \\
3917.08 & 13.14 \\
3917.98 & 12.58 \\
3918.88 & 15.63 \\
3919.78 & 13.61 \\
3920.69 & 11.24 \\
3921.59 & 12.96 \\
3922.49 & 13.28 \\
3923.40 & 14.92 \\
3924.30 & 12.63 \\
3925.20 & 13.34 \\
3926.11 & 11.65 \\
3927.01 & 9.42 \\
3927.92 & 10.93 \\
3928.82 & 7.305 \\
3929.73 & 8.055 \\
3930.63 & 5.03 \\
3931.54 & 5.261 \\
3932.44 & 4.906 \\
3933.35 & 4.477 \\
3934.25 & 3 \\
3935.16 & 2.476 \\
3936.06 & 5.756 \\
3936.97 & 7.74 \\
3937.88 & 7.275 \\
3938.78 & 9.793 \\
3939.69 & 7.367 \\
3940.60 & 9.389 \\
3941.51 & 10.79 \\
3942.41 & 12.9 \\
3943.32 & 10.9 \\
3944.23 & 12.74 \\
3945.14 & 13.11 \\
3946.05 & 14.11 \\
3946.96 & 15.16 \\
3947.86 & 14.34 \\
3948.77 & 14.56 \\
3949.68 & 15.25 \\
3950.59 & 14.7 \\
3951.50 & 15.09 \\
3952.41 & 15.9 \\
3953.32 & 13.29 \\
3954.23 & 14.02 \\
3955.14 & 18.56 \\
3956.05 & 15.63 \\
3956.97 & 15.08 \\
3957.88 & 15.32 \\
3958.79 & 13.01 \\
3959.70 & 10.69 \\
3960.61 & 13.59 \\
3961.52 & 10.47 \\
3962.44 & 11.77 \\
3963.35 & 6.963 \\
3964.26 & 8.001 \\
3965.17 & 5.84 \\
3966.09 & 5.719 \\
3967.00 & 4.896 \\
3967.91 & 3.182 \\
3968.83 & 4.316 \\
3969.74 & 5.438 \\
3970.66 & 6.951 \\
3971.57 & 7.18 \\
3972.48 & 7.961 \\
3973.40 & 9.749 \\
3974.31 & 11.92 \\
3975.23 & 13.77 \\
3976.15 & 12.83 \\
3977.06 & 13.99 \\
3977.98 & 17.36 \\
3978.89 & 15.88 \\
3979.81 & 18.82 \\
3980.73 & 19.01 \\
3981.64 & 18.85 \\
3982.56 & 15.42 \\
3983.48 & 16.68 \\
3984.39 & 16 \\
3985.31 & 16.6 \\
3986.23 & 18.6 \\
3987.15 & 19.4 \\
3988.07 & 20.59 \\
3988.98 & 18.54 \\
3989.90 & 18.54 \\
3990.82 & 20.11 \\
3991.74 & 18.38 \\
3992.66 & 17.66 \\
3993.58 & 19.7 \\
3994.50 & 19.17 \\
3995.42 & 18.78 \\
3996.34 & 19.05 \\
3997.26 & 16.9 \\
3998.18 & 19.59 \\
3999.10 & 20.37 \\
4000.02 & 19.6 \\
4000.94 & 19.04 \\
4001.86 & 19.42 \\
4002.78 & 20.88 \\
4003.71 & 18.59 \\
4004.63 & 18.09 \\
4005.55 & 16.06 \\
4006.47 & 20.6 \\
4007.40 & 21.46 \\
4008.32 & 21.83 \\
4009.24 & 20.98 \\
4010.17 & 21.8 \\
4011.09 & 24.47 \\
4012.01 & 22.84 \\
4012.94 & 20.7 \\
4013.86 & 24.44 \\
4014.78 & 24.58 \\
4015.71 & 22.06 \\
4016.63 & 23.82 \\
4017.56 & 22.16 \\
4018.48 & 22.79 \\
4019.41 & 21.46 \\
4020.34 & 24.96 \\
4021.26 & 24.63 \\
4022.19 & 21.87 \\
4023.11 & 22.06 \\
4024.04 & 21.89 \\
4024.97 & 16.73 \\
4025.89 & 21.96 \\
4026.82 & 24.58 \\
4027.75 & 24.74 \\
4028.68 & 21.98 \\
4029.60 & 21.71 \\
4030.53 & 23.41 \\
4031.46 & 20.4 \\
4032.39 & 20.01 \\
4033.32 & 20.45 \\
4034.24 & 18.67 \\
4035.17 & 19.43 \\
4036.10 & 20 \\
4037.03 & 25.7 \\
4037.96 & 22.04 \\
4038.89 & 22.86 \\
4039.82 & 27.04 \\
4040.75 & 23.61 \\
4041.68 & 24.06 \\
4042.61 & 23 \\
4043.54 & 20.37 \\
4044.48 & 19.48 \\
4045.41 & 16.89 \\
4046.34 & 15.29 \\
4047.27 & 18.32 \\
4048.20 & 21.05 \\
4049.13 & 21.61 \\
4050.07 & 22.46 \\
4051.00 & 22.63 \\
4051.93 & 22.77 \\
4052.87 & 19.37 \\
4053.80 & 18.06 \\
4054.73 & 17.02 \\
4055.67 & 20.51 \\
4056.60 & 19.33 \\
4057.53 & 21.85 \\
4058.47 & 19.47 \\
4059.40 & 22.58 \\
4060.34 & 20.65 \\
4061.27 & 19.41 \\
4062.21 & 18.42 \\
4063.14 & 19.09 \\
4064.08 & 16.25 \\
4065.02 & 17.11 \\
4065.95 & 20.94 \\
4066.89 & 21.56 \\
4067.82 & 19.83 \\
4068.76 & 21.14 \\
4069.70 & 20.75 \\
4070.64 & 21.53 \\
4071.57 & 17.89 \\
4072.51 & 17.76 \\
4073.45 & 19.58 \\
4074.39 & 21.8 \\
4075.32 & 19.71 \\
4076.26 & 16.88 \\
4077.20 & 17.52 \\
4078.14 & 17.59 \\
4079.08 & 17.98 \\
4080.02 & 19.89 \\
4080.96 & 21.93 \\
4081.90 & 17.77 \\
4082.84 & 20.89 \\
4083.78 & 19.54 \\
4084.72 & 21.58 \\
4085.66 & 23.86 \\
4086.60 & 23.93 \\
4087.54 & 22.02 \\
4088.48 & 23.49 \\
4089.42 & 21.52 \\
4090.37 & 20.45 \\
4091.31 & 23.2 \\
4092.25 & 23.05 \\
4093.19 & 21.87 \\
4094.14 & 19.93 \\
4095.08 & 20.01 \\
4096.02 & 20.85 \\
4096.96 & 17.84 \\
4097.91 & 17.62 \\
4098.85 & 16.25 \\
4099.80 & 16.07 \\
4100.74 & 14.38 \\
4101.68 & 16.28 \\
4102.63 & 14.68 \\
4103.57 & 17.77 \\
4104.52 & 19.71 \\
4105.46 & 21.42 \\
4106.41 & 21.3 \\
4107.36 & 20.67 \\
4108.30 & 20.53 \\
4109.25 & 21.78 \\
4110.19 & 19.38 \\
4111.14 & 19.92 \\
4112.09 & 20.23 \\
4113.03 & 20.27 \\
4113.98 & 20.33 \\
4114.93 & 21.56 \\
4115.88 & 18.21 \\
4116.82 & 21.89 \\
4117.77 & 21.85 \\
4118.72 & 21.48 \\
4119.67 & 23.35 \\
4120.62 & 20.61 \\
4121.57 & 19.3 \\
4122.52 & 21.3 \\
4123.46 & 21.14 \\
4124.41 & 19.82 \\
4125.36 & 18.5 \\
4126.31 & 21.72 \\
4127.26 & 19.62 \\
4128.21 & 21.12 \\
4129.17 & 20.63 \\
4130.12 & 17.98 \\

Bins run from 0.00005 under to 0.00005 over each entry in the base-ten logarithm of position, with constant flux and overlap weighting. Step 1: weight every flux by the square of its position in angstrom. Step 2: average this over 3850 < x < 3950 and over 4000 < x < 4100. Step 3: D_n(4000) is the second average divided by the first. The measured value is 1.9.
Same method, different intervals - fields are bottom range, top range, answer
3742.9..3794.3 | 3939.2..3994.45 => 1.25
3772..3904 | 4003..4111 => 2.00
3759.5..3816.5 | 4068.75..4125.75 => 1.86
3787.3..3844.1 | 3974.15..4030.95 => 2.07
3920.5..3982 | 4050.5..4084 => 1.89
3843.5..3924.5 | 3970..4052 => 1.69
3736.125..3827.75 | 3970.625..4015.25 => 1.73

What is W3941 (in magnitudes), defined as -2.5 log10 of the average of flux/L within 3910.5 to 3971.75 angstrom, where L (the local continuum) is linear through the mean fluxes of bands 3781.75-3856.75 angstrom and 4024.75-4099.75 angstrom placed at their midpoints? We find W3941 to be 0.37 mag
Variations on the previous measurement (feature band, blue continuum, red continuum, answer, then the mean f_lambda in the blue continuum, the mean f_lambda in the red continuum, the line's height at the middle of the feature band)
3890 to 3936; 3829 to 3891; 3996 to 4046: 0.10 mag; 10.4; 21.4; 14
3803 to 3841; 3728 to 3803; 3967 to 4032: 0.26 mag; 11.6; 18.4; 13.3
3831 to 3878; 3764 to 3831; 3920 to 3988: 0.14 mag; 11.9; 11.6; 11.8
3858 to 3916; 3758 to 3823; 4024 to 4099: 0.21 mag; 12.2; 20.6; 15.2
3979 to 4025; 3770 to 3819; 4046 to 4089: -0.10 mag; 12.8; 20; 18.3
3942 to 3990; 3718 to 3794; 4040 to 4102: 0.29 mag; 11.6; 20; 17.2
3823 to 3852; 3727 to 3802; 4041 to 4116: 0.41 mag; 11.6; 19.9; 13.5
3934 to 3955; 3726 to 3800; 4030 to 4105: 0.41 mag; 11.7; 20.1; 16.7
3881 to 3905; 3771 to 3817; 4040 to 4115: 0.20 mag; 12.9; 20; 15.4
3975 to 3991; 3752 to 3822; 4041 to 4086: 0.03 mag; 12.3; 19.9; 17.7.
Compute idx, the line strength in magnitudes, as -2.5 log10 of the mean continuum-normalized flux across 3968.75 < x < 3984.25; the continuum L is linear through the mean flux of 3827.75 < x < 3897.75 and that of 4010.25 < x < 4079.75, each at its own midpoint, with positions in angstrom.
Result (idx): 0.30 mag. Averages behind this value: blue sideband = 10.7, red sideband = 20.9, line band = 13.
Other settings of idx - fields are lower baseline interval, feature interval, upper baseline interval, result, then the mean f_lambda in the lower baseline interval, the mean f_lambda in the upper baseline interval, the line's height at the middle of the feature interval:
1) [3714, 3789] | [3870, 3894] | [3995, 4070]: 0.38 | 11.8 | 20.9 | 16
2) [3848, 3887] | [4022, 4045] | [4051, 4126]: -0.23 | 11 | 20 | 17.7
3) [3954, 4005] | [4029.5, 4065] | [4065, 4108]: -0.15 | 14.7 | 19.8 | 17.9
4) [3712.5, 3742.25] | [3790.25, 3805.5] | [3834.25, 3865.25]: -0.07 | 11.7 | 10.3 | 10.9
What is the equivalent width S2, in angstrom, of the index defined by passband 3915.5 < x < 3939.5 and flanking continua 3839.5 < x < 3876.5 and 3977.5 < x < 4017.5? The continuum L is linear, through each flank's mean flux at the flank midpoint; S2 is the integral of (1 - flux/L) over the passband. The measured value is 8.55 angstrom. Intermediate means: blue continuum 11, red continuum 19.6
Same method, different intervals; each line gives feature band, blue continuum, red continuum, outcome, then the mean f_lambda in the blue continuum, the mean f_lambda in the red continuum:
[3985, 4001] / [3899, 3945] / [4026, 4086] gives -2.5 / 11.7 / 20.5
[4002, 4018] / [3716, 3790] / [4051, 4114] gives -3.0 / 11.7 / 19.8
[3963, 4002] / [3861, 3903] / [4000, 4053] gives 8.8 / 12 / 21.5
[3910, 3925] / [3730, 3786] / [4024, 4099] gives 1.7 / 11.7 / 20.6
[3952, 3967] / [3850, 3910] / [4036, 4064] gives 3.9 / 12.1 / 20.8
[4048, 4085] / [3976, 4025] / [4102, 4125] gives 0.5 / 19.8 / 20.3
